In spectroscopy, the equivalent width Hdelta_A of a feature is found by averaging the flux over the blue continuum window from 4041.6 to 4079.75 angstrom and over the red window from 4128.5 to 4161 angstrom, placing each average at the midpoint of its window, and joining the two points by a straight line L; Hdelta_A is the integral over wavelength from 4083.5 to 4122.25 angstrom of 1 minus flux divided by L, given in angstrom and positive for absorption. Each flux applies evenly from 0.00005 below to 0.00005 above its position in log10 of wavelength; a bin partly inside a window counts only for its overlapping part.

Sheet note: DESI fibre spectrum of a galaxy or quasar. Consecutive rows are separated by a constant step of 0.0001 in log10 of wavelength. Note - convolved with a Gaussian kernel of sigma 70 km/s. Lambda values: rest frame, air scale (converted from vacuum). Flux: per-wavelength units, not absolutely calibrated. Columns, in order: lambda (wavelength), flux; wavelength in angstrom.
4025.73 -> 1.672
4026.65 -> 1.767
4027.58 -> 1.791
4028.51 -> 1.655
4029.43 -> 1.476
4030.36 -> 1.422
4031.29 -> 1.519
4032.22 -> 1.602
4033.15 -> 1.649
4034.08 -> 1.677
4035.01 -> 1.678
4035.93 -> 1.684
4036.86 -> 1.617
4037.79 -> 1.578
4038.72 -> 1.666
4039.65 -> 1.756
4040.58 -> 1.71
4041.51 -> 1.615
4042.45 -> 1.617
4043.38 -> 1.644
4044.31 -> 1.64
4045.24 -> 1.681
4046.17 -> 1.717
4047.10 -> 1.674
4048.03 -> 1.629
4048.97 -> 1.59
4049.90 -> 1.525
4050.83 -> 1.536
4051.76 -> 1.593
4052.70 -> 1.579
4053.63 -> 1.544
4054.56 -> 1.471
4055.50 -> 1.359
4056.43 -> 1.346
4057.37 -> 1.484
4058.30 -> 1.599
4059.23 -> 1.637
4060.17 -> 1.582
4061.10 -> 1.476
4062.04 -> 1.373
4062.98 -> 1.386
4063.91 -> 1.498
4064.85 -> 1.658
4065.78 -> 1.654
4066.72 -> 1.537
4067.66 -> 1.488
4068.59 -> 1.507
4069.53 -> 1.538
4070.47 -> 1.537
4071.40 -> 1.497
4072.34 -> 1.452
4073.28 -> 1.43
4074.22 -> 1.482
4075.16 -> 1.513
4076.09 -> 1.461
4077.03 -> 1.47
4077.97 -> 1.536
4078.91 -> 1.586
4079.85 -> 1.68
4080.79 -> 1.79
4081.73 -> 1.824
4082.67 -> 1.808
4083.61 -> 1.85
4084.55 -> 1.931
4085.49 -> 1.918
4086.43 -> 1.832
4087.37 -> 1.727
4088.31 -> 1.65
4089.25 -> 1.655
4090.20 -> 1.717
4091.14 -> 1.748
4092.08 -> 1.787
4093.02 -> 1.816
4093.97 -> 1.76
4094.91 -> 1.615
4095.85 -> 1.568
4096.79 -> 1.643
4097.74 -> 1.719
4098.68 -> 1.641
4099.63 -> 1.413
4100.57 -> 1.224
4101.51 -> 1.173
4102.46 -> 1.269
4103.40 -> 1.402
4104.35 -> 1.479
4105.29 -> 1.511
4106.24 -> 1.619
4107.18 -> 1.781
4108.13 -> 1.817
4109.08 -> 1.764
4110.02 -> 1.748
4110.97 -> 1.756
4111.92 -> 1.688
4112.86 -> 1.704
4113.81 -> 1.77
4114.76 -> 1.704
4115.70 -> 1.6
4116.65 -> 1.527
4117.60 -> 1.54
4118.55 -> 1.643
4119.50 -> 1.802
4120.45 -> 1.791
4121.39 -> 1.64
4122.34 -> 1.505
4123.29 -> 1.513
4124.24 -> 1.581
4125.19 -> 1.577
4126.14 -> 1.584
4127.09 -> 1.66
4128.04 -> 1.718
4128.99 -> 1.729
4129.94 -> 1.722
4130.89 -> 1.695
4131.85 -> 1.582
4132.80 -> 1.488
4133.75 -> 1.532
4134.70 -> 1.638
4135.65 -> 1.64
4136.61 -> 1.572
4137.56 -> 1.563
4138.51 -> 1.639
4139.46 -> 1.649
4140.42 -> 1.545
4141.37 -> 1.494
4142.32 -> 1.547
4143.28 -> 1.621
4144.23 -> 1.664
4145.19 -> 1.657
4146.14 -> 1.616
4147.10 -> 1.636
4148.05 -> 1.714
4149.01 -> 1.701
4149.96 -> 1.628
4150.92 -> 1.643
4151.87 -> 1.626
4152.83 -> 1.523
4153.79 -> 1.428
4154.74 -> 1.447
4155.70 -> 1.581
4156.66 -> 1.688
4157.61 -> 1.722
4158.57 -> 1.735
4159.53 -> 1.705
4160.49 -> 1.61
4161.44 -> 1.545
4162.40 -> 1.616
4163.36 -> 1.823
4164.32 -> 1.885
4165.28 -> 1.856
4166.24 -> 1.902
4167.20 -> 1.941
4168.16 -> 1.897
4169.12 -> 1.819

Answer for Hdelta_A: -1.8 angstrom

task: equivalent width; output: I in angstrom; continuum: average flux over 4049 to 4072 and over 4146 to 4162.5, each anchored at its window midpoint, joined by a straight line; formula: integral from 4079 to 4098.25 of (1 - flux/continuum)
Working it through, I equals -2.5 angstrom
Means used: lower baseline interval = 1.52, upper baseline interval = 1.62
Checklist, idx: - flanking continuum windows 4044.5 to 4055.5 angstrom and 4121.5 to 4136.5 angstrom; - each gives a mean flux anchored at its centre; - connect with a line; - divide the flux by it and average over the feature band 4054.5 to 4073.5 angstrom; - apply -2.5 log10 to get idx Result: 0.06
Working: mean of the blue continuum 1.59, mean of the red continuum 1.61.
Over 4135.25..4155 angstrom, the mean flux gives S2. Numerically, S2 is 1.6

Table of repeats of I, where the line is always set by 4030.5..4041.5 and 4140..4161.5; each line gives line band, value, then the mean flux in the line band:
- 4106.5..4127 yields -0.58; 1.67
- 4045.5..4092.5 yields 1.02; 1.6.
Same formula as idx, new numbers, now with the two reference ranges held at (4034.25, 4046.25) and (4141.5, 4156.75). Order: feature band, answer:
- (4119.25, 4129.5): -0.02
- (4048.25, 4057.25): 0.10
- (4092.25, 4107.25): 0.06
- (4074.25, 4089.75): -0.04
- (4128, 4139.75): -0.01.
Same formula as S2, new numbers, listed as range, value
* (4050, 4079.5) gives 1.51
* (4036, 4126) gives 1.61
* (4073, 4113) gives 1.64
